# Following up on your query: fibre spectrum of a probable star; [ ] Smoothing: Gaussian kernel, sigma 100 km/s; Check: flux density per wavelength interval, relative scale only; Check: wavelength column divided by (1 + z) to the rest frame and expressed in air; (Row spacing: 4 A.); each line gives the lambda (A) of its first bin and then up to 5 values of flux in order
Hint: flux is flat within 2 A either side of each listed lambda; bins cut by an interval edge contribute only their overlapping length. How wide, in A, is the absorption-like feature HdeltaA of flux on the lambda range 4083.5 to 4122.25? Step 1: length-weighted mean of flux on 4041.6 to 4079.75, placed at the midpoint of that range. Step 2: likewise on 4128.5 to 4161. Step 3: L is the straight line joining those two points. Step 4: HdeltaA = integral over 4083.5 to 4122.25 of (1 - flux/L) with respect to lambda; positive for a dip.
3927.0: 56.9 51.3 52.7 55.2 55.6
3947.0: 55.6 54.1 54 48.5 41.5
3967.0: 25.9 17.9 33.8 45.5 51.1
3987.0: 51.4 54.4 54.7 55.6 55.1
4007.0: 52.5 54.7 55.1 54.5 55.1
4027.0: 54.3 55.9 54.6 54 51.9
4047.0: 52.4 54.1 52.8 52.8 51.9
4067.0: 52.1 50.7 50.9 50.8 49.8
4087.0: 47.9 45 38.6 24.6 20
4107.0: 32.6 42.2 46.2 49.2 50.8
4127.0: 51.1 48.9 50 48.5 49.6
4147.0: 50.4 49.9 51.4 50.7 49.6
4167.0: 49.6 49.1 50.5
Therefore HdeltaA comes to 8.9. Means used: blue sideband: 52.1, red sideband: 49.9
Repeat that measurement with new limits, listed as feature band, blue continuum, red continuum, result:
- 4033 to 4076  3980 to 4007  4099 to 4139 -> -3.9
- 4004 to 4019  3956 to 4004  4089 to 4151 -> -3.3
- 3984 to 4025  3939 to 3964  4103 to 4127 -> -4.2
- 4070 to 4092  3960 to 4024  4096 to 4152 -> -2.2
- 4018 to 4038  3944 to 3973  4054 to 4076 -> -2.5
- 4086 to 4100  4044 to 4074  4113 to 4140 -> 3.1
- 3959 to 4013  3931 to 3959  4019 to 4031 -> 8.5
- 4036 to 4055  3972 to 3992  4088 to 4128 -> -4.7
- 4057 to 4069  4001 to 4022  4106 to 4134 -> -0.4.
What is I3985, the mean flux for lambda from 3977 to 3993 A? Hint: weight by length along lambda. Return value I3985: 50.6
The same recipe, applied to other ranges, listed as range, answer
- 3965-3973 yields 21.9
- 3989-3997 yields 54.5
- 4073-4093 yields 48.9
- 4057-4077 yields 51.7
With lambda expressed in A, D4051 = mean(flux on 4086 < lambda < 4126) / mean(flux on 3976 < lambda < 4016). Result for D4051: 0.76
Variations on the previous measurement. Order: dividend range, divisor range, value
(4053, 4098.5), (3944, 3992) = 1.09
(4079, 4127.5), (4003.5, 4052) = 0.77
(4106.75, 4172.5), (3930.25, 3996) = 1.03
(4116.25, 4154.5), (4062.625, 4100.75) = 1.08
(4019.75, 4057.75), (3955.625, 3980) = 1.49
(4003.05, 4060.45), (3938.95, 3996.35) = 1.17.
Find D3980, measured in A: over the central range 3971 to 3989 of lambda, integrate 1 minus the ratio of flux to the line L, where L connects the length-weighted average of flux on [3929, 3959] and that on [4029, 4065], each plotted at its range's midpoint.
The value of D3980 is 3.8 A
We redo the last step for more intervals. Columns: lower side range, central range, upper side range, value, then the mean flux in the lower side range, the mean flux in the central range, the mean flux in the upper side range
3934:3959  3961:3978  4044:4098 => 7.20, 54.1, 30.7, 49.5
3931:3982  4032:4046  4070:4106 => -3.46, 45.4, 53.6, 41.5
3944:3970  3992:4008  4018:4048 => -1.29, 45.8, 54.6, 54.1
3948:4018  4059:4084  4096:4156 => -3.16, 47.6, 51.2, 44.1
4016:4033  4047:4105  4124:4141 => 7.17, 55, 46.1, 49.7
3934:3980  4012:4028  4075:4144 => -3.70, 44.8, 54.8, 44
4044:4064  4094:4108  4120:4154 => 6.34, 52.8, 28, 49.9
